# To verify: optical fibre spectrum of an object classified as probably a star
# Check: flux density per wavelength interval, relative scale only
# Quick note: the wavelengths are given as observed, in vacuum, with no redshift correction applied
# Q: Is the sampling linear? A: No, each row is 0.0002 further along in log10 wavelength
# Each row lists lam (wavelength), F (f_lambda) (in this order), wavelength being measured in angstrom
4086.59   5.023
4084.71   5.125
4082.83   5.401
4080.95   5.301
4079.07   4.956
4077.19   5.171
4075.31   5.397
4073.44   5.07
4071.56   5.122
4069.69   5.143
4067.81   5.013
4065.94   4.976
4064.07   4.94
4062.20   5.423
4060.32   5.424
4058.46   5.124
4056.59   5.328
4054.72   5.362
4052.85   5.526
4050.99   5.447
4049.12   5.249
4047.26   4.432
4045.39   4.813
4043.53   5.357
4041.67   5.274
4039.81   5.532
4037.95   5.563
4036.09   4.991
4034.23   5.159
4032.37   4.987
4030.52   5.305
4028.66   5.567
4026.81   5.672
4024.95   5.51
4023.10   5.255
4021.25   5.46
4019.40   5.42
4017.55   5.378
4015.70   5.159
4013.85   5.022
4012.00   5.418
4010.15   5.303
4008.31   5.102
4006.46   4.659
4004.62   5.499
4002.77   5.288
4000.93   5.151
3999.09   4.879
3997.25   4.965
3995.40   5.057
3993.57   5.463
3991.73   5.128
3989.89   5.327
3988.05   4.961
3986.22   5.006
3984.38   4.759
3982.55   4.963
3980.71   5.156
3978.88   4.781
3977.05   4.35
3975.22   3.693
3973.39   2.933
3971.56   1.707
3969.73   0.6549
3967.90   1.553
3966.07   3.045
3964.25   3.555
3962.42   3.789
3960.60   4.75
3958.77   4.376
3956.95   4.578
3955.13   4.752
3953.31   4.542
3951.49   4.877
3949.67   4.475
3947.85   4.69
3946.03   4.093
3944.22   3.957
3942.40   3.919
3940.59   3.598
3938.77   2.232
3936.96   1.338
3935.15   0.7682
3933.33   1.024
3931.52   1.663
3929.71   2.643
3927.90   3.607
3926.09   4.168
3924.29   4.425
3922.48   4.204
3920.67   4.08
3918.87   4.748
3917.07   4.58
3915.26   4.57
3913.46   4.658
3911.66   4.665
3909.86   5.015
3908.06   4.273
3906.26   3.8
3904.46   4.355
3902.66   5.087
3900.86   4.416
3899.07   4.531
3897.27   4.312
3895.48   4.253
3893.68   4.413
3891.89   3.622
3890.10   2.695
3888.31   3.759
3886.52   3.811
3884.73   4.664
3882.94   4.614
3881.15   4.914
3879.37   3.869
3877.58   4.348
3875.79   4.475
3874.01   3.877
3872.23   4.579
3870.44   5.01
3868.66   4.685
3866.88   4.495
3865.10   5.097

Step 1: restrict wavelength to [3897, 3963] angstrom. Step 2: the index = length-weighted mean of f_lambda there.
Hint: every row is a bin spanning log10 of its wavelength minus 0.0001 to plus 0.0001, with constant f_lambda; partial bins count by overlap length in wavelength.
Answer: 3.93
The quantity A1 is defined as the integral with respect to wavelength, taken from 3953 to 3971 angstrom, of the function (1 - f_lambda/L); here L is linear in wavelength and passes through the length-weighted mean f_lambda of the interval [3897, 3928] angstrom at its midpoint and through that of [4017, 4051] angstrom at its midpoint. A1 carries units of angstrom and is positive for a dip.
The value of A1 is 4.83 angstrom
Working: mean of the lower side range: 4.44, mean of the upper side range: 5.28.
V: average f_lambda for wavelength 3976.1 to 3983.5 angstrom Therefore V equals 4.81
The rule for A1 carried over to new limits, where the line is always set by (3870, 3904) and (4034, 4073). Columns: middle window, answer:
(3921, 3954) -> 8.7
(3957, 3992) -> 6.2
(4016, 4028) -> -1.0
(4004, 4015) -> -0.5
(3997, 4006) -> -0.4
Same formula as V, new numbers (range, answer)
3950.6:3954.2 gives 4.71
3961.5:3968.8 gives 2.99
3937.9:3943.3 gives 3.26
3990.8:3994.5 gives 5.3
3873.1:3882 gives 4.3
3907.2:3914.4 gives 4.66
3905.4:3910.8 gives 4.37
